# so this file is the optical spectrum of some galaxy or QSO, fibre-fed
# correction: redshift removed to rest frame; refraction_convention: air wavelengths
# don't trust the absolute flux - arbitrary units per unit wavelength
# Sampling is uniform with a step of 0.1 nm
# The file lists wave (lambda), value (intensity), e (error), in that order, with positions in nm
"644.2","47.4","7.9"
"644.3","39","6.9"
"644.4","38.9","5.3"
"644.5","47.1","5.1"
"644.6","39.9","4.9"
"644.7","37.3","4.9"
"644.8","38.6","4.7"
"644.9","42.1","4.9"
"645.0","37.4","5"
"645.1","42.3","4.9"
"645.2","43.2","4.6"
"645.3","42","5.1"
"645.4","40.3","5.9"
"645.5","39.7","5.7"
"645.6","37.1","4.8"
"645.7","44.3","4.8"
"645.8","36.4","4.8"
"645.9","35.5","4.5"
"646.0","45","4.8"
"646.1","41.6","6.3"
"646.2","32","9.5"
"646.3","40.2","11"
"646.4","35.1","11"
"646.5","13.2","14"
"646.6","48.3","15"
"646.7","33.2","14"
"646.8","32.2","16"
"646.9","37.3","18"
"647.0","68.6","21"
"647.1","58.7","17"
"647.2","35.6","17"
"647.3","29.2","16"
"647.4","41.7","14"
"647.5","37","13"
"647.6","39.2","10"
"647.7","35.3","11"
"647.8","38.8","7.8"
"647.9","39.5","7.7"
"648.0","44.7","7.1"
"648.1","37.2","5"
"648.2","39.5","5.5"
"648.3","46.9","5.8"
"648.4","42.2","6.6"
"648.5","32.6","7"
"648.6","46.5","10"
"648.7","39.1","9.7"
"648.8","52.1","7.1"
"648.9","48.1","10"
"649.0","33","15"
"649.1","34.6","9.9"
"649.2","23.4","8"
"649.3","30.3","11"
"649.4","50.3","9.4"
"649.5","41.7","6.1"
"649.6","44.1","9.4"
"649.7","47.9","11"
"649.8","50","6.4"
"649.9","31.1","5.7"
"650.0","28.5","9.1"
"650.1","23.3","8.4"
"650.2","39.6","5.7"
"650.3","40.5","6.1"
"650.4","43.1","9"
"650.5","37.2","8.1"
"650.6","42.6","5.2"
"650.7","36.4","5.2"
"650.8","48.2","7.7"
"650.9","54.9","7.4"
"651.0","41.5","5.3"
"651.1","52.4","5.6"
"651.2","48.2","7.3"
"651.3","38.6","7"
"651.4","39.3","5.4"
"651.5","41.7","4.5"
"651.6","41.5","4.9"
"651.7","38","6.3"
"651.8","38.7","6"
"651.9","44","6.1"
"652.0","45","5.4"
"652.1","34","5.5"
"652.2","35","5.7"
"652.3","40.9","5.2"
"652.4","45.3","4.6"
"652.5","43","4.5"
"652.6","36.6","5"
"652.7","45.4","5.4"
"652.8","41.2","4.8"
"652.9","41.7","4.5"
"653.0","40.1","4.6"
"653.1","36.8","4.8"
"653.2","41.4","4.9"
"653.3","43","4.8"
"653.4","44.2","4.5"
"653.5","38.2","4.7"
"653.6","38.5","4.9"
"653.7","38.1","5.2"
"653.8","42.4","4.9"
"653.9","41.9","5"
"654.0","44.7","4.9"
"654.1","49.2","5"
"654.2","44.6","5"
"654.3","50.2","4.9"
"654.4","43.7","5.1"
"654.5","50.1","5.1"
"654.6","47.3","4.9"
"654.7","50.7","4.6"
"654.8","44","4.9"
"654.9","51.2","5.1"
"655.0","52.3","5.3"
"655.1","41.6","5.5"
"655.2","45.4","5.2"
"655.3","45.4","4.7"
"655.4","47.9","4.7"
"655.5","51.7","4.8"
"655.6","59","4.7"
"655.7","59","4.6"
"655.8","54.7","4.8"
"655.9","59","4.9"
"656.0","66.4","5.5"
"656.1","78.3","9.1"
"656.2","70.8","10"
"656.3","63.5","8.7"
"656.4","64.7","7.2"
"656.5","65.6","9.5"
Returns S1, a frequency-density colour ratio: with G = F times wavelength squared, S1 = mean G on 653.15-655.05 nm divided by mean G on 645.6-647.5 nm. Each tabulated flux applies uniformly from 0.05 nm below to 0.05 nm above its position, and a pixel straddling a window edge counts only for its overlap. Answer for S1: 1.18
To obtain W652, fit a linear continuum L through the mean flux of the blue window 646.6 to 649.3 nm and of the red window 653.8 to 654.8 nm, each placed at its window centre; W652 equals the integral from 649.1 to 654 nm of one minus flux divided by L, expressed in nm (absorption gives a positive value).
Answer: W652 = 0.357 nm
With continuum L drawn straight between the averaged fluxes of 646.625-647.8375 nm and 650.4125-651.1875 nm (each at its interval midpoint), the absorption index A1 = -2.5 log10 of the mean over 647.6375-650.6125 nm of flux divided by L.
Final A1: 0.091 mag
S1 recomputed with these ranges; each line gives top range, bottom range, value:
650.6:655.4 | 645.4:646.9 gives 1.20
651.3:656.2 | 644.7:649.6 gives 1.18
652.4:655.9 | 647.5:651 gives 1.16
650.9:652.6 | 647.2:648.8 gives 1.07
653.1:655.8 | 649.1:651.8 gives 1.16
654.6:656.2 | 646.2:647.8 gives 1.43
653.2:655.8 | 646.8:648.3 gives 1.15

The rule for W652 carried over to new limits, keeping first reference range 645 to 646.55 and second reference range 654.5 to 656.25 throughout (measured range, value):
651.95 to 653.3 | 0.24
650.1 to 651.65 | 0.14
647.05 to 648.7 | 0.05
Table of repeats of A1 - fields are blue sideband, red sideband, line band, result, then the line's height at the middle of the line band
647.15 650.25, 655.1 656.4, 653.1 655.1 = 0.20 mag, 53.5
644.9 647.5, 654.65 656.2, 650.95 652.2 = 0.16 mag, 48.2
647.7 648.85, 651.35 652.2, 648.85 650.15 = 0.10 mag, 40.9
